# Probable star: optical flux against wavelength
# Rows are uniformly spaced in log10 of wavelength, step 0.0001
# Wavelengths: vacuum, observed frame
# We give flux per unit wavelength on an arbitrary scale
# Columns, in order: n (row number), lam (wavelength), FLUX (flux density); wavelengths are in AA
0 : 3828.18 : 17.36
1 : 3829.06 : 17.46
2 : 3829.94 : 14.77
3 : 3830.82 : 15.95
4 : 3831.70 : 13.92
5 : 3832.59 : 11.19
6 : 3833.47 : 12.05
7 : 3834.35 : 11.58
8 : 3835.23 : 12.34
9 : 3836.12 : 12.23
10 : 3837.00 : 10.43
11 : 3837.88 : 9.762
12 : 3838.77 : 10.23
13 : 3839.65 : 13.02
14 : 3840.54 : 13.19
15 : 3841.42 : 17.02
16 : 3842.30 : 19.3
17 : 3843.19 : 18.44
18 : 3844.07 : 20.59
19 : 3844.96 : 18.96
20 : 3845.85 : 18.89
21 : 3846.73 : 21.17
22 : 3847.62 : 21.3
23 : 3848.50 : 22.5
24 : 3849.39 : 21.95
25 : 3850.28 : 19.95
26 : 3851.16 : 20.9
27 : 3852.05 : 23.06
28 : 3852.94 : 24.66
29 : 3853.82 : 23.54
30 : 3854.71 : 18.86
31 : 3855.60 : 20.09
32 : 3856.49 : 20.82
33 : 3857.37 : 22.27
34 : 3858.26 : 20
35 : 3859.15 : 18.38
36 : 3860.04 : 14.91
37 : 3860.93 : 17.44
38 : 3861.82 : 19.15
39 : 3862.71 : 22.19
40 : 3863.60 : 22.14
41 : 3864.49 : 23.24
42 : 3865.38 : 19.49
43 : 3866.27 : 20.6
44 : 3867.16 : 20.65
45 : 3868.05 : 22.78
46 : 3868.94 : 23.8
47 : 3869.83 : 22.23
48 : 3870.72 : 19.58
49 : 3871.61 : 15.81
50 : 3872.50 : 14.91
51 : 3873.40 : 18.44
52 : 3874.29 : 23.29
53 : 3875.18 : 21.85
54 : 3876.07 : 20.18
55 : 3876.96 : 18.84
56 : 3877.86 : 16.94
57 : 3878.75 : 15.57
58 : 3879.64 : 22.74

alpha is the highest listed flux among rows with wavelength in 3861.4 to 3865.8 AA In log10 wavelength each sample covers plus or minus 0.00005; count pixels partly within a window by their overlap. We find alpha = 23.24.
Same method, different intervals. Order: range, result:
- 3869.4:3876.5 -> 23.29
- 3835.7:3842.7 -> 19.3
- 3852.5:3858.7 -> 24.66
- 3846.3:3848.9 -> 22.5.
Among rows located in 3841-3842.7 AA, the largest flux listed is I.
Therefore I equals 19.3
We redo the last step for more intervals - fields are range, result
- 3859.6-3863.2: 22.19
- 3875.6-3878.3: 20.18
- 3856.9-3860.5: 22.27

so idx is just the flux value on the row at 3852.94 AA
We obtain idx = 24.66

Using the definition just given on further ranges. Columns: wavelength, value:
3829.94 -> 14.77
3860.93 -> 17.44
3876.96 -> 18.84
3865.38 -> 19.49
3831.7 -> 13.92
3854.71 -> 18.86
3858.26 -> 20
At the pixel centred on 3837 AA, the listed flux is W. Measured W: 10.43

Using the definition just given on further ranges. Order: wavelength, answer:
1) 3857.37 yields 22.27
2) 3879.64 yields 22.74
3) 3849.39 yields 21.95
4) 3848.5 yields 22.5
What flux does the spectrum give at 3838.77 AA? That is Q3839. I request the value 10.23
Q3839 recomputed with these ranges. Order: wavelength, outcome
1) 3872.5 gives 14.91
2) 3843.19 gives 18.44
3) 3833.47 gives 12.05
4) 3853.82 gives 23.54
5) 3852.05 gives 23.06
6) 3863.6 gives 22.14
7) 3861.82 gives 19.15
